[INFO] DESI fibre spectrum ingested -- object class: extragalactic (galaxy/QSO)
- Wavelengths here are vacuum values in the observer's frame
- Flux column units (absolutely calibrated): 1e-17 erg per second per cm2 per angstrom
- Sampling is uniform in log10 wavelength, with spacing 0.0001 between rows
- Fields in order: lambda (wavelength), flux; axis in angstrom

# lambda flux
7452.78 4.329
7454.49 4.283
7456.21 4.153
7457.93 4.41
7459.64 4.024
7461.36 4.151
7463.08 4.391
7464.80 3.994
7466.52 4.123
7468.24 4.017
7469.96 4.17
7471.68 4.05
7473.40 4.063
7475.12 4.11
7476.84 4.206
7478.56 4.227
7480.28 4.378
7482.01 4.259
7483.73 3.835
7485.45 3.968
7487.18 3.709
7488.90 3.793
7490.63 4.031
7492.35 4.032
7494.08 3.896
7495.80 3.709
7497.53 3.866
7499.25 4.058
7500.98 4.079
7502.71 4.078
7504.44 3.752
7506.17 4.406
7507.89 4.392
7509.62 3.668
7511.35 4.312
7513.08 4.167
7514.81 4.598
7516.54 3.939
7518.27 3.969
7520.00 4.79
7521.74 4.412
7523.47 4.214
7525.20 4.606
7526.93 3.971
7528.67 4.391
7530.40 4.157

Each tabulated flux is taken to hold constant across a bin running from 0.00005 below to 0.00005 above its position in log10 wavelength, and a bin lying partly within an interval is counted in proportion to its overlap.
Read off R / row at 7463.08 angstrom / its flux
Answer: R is 4.391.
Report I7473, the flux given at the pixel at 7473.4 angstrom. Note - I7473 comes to 4.063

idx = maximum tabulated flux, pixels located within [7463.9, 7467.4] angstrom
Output 4.123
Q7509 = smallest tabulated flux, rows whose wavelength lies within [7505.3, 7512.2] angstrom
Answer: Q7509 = 3.668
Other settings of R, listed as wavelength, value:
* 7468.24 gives 4.017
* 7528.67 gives 4.391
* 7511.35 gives 4.312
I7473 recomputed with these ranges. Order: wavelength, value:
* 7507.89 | 4.392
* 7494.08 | 3.896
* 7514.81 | 4.598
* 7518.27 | 3.969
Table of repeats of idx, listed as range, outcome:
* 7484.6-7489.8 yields 3.968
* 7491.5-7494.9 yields 4.032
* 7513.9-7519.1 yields 4.598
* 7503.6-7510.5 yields 4.406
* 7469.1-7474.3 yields 4.17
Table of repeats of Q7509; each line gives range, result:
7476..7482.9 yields 4.206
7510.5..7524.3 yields 3.939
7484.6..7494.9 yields 3.709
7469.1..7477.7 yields 4.05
